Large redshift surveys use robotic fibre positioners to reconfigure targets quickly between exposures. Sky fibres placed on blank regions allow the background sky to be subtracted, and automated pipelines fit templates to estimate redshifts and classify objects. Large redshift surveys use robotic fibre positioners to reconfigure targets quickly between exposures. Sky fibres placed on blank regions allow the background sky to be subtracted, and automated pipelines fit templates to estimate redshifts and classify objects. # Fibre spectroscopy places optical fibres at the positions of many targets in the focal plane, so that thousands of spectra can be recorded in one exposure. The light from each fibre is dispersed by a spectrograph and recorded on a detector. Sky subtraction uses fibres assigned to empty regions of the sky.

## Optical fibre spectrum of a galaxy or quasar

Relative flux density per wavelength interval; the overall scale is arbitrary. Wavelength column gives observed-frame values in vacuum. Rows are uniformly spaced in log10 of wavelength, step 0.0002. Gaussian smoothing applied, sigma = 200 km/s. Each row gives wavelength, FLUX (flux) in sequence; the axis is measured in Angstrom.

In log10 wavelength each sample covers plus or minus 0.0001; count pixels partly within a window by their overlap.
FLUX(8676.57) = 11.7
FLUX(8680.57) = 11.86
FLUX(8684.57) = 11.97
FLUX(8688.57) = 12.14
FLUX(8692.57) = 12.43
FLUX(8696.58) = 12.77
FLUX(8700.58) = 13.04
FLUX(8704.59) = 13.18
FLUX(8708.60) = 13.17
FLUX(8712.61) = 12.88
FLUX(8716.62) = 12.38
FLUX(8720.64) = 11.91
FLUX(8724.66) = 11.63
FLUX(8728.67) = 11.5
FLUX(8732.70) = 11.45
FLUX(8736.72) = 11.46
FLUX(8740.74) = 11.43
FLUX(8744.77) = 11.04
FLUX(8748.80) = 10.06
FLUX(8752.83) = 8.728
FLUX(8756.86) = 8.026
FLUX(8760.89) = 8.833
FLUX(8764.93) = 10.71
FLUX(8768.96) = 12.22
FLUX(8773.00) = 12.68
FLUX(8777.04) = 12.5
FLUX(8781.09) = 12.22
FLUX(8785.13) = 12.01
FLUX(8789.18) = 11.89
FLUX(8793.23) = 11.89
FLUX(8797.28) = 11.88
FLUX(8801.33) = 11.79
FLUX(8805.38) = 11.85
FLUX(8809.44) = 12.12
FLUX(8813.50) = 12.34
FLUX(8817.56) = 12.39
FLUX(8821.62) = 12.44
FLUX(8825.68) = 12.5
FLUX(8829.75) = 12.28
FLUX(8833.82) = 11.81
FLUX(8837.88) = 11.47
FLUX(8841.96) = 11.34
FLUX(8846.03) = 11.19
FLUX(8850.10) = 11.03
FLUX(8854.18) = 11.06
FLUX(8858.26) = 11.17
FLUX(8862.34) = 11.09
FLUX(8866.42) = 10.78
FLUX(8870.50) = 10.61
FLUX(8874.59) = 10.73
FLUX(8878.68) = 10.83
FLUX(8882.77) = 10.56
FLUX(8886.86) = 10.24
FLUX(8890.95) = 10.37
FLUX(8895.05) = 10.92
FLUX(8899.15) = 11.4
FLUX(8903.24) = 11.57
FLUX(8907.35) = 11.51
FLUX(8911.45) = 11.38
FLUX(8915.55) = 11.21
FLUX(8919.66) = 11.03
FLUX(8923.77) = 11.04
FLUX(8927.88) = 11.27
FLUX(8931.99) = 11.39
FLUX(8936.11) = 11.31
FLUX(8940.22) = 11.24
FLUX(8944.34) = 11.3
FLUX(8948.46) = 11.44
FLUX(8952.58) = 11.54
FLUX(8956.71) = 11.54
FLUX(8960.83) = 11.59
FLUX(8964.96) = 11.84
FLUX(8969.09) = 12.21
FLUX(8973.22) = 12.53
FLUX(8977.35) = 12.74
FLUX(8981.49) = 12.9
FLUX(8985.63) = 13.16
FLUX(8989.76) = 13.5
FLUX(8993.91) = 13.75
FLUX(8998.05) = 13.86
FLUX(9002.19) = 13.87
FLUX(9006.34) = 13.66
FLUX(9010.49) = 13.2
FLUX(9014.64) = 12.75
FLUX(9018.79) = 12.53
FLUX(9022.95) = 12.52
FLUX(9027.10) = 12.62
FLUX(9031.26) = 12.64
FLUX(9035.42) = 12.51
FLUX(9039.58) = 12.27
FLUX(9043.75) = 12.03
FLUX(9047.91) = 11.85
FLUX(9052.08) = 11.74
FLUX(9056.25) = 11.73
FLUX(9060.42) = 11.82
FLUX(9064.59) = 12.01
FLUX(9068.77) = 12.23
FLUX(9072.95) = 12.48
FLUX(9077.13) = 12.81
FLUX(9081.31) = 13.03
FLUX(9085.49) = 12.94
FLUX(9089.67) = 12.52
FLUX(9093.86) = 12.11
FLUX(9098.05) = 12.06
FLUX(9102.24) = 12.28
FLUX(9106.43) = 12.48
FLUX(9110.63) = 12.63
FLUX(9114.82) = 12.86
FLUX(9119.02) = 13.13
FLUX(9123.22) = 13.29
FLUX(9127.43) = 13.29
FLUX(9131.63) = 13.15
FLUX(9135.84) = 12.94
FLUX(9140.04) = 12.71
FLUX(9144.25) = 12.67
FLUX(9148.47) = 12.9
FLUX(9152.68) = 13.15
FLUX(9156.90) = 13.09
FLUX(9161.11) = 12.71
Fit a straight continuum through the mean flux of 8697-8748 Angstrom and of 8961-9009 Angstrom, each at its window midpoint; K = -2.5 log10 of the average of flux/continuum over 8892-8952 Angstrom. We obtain 0.138 mag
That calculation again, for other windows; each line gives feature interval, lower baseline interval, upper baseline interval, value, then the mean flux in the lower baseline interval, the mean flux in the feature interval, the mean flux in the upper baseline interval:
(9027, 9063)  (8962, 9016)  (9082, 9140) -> 0.070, 13.1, 12.1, 12.8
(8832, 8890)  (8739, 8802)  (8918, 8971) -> 0.029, 11.1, 11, 11.4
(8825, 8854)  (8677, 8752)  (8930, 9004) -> 0.051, 12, 11.6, 12.3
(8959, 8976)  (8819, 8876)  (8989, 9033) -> 0.054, 11.4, 12.1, 13.2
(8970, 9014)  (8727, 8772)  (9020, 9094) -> -0.113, 10.5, 13.3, 12.3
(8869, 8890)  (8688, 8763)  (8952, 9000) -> 0.152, 11.5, 10.6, 12.6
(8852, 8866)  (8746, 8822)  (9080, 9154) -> 0.060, 11.4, 11.1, 12.8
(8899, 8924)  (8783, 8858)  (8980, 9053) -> 0.091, 11.8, 11.3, 12.9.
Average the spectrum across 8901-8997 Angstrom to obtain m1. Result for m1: 11.9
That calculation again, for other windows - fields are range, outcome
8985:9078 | 12.7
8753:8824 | 11.6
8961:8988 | 12.5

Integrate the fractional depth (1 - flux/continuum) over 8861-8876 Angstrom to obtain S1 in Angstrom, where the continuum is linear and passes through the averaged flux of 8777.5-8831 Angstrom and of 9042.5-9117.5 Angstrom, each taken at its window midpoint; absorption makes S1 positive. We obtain 1.7 Angstrom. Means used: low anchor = 12.1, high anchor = 12.3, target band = 10.8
